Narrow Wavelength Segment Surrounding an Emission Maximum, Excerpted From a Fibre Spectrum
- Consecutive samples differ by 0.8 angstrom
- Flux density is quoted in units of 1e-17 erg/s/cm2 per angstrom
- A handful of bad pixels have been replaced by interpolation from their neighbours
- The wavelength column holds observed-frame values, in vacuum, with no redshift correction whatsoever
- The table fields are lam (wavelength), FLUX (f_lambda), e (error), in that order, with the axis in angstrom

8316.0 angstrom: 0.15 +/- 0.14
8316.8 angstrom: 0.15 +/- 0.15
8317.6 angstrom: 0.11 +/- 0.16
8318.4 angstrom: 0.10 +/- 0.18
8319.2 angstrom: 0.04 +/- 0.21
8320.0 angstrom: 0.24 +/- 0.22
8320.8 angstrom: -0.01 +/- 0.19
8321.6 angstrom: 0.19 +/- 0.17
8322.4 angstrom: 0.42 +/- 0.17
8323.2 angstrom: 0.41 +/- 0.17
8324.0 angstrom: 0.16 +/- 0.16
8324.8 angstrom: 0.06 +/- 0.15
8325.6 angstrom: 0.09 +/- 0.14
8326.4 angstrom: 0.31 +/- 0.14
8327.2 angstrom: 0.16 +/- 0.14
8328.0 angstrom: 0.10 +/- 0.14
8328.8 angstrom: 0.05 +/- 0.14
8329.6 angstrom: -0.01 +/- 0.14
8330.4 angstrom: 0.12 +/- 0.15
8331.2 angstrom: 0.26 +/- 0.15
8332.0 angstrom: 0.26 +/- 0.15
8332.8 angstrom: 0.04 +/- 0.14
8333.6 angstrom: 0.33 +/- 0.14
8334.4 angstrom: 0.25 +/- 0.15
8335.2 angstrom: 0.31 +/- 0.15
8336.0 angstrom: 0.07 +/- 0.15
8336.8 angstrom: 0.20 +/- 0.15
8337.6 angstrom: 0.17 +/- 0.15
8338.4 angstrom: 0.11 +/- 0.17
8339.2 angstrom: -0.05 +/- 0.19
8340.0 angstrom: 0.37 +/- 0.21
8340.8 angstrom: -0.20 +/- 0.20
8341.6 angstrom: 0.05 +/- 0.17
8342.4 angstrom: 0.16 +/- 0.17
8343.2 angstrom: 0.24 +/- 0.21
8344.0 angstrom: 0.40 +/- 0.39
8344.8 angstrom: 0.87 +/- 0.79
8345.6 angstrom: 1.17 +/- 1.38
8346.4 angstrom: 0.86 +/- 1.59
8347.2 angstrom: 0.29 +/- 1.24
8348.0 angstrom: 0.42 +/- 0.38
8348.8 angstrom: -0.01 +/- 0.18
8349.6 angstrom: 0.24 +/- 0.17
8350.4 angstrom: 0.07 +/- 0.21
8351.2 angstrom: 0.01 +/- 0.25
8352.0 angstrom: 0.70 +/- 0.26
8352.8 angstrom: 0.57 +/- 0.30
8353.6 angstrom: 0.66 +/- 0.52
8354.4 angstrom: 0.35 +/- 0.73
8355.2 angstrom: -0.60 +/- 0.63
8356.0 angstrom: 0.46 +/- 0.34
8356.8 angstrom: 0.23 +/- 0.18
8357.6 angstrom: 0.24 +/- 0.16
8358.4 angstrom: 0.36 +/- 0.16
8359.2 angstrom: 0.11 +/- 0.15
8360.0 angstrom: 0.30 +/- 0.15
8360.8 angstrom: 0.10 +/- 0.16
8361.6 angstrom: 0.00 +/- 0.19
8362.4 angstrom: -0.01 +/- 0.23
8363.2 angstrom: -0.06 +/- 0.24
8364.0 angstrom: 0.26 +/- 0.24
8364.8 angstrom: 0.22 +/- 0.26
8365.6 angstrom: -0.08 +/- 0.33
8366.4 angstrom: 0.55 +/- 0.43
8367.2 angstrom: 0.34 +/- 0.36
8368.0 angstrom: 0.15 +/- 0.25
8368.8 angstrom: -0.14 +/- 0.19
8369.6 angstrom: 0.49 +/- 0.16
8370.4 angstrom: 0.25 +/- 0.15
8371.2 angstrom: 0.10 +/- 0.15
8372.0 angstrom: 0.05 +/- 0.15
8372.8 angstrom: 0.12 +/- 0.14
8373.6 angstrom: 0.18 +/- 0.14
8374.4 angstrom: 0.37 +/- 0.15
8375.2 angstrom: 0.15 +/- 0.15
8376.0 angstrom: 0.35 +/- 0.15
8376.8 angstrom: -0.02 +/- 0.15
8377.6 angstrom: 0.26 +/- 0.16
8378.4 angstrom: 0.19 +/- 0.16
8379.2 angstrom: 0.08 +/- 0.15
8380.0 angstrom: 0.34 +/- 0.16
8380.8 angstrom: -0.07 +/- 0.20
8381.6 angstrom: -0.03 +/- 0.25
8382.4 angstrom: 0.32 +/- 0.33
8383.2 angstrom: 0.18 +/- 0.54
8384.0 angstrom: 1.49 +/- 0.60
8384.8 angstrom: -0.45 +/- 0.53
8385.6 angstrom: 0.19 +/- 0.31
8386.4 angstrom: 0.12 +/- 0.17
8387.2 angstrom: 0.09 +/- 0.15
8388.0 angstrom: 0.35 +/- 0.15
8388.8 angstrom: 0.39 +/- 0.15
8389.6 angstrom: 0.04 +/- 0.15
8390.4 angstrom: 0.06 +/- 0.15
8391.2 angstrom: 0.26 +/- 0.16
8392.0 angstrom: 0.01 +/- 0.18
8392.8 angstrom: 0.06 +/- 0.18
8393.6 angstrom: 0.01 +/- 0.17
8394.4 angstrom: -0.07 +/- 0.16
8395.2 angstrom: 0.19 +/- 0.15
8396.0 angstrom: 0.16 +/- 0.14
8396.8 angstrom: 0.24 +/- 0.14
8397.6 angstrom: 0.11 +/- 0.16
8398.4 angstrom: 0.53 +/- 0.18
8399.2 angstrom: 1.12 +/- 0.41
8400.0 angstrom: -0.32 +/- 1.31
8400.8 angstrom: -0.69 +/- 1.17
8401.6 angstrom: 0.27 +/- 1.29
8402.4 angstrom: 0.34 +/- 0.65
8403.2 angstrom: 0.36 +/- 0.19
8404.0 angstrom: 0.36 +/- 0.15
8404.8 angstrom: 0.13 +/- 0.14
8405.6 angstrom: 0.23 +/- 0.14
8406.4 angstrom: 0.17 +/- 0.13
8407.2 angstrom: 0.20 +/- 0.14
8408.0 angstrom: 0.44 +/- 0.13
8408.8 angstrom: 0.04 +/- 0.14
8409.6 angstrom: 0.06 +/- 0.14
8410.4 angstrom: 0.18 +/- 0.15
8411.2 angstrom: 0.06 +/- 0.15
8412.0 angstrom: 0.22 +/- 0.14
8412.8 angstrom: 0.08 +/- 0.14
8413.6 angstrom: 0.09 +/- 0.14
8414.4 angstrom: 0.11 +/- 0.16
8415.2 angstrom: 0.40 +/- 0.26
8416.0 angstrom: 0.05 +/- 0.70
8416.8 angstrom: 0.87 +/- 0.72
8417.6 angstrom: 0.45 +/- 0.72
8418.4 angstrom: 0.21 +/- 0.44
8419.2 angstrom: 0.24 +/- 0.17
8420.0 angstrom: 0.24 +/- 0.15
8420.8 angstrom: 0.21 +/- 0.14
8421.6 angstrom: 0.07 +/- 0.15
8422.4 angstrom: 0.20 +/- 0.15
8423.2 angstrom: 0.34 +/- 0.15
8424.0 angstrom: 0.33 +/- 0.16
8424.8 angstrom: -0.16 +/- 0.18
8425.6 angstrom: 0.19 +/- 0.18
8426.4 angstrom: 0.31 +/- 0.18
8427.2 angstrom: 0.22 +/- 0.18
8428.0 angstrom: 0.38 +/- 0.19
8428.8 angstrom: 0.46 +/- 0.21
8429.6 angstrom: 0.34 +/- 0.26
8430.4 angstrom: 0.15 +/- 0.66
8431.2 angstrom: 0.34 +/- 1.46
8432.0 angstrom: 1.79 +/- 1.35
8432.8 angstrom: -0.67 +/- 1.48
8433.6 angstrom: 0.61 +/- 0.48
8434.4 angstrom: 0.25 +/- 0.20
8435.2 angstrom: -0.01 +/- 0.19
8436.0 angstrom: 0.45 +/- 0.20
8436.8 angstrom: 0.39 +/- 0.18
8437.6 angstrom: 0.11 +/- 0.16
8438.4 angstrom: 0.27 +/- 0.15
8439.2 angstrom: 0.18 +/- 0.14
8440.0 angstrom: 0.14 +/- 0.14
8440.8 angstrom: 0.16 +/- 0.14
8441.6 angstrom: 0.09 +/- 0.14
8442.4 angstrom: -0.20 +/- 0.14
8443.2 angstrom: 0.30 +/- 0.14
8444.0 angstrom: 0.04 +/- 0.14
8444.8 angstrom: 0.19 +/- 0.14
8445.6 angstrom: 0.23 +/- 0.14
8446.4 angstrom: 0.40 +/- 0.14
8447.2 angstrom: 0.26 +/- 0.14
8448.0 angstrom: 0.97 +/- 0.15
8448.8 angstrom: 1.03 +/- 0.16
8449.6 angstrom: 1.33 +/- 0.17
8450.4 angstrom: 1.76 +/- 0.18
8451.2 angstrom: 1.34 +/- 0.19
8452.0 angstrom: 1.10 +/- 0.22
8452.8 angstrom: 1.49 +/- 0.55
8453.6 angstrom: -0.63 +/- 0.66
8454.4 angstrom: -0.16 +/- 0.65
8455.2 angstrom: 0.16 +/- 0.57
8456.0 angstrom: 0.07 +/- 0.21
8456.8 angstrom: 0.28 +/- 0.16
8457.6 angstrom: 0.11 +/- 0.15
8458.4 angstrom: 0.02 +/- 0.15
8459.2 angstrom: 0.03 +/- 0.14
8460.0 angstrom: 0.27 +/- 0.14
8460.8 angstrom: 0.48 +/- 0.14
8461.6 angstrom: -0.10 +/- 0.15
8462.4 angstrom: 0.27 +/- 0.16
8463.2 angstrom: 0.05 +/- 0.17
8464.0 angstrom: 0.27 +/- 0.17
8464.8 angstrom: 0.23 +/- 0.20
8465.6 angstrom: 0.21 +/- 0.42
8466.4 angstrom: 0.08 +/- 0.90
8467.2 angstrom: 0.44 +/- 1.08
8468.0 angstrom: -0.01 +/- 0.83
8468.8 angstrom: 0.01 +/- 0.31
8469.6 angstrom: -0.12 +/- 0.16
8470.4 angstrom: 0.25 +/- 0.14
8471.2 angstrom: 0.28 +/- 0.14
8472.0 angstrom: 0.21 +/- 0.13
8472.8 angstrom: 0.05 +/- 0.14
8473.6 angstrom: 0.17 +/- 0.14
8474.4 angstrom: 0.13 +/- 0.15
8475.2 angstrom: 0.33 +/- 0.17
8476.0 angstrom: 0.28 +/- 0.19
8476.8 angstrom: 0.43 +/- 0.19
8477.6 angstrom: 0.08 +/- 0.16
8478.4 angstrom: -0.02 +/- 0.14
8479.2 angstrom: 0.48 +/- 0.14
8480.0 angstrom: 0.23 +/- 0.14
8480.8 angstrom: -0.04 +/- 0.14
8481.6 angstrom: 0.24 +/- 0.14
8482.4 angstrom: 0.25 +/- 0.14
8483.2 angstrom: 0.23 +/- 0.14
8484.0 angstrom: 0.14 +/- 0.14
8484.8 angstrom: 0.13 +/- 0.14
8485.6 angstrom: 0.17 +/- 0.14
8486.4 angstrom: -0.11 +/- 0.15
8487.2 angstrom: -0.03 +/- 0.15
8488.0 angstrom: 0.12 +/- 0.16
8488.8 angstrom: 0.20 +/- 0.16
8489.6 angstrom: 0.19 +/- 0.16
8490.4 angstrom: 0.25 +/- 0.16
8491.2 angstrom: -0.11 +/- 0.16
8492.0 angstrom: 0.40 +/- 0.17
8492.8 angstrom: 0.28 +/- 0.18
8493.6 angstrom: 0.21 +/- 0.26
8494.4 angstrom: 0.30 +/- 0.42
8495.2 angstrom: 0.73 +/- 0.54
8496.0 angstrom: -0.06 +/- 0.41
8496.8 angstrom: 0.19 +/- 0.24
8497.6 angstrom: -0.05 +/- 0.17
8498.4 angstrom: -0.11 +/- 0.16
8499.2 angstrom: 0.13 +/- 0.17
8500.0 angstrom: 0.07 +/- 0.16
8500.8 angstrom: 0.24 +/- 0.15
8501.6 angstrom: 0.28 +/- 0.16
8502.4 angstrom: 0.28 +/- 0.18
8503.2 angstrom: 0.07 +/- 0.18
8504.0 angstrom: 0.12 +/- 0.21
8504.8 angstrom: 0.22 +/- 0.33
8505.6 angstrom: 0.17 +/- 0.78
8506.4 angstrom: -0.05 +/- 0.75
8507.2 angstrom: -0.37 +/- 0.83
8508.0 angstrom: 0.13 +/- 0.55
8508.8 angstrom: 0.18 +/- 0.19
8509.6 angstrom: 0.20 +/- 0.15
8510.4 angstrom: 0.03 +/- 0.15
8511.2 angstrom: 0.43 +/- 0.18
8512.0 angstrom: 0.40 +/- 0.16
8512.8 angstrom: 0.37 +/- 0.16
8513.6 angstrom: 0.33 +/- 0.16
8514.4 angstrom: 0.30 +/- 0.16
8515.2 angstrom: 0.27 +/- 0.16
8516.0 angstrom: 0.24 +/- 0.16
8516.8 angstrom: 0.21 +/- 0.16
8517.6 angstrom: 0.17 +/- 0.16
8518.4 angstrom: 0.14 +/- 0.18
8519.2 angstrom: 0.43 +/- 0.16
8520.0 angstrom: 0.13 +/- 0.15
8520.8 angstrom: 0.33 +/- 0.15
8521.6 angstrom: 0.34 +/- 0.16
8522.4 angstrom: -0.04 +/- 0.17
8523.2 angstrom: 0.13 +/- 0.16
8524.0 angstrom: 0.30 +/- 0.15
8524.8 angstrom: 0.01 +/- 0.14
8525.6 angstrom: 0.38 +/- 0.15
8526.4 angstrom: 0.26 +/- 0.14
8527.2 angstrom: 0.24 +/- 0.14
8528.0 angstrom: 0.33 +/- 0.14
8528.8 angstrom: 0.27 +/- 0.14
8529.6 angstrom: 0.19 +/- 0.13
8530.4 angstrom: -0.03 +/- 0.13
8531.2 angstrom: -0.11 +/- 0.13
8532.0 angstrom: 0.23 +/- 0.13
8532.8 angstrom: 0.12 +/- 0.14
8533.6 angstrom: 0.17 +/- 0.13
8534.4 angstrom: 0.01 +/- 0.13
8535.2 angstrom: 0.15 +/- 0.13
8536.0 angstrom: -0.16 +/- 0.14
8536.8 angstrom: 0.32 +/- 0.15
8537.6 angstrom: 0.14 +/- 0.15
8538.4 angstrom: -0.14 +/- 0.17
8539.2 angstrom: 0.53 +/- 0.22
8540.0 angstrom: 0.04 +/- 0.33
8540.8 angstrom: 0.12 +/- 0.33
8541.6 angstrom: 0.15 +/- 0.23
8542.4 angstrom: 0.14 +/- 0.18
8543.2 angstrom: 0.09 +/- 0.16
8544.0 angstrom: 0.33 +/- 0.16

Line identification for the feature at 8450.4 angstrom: H-beta 4861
